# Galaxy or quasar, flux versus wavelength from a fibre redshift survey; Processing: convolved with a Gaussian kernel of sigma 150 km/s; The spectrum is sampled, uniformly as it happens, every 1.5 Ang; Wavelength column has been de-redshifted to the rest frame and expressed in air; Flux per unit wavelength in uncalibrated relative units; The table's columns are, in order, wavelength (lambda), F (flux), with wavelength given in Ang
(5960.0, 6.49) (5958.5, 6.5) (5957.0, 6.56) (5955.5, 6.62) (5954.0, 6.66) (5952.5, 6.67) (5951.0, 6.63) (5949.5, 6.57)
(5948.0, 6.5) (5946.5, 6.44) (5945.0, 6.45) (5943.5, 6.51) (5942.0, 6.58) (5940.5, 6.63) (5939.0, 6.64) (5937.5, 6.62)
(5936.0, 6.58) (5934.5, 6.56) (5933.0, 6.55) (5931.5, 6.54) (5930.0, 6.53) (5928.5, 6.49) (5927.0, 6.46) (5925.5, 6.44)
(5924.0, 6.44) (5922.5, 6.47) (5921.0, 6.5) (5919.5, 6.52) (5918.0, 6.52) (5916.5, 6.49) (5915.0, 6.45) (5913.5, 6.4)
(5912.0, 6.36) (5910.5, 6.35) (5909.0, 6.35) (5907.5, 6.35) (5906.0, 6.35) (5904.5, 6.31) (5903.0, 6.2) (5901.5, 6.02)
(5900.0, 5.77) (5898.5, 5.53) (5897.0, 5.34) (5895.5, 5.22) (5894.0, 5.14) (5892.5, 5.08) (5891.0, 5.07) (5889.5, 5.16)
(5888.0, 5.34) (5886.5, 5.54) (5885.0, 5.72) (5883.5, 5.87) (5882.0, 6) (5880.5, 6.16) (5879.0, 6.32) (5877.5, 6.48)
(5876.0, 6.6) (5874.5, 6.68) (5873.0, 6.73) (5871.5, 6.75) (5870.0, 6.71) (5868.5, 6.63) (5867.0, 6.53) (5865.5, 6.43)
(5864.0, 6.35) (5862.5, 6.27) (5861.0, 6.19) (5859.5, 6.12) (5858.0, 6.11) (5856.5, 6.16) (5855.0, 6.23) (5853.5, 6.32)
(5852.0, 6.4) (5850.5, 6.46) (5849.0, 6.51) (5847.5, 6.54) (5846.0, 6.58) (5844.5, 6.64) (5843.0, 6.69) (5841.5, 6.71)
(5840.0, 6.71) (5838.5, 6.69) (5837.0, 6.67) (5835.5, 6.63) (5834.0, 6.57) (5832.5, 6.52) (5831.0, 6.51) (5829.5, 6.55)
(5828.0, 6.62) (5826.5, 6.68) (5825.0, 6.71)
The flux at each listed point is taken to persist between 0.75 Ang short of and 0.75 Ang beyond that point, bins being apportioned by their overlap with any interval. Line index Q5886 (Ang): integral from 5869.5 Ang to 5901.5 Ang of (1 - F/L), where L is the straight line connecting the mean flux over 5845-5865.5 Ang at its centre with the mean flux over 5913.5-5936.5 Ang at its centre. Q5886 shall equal 2.7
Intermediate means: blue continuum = 6.33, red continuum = 6.5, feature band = 5.86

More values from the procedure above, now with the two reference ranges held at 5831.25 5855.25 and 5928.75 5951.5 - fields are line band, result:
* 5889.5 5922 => 2.8 Ang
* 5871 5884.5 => 0.4 Ang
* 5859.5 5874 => 0.1 Ang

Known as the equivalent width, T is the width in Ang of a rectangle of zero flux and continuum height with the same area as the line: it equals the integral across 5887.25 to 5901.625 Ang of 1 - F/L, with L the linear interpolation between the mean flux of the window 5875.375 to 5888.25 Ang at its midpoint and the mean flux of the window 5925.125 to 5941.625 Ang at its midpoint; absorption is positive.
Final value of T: 1.9 Ang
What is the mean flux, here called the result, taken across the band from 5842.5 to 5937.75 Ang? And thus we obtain 6.23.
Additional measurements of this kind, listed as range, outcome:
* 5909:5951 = 6.5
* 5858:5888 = 6.29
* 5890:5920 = 5.98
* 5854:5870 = 6.32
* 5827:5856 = 6.55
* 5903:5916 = 6.36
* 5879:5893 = 5.6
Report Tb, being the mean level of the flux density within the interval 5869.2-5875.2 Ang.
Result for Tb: 6.72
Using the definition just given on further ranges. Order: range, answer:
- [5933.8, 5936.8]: 6.57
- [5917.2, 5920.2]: 6.52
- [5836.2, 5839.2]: 6.68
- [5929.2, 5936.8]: 6.55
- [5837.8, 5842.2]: 6.7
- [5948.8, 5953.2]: 6.62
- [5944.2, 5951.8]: 6.52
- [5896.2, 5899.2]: 5.43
